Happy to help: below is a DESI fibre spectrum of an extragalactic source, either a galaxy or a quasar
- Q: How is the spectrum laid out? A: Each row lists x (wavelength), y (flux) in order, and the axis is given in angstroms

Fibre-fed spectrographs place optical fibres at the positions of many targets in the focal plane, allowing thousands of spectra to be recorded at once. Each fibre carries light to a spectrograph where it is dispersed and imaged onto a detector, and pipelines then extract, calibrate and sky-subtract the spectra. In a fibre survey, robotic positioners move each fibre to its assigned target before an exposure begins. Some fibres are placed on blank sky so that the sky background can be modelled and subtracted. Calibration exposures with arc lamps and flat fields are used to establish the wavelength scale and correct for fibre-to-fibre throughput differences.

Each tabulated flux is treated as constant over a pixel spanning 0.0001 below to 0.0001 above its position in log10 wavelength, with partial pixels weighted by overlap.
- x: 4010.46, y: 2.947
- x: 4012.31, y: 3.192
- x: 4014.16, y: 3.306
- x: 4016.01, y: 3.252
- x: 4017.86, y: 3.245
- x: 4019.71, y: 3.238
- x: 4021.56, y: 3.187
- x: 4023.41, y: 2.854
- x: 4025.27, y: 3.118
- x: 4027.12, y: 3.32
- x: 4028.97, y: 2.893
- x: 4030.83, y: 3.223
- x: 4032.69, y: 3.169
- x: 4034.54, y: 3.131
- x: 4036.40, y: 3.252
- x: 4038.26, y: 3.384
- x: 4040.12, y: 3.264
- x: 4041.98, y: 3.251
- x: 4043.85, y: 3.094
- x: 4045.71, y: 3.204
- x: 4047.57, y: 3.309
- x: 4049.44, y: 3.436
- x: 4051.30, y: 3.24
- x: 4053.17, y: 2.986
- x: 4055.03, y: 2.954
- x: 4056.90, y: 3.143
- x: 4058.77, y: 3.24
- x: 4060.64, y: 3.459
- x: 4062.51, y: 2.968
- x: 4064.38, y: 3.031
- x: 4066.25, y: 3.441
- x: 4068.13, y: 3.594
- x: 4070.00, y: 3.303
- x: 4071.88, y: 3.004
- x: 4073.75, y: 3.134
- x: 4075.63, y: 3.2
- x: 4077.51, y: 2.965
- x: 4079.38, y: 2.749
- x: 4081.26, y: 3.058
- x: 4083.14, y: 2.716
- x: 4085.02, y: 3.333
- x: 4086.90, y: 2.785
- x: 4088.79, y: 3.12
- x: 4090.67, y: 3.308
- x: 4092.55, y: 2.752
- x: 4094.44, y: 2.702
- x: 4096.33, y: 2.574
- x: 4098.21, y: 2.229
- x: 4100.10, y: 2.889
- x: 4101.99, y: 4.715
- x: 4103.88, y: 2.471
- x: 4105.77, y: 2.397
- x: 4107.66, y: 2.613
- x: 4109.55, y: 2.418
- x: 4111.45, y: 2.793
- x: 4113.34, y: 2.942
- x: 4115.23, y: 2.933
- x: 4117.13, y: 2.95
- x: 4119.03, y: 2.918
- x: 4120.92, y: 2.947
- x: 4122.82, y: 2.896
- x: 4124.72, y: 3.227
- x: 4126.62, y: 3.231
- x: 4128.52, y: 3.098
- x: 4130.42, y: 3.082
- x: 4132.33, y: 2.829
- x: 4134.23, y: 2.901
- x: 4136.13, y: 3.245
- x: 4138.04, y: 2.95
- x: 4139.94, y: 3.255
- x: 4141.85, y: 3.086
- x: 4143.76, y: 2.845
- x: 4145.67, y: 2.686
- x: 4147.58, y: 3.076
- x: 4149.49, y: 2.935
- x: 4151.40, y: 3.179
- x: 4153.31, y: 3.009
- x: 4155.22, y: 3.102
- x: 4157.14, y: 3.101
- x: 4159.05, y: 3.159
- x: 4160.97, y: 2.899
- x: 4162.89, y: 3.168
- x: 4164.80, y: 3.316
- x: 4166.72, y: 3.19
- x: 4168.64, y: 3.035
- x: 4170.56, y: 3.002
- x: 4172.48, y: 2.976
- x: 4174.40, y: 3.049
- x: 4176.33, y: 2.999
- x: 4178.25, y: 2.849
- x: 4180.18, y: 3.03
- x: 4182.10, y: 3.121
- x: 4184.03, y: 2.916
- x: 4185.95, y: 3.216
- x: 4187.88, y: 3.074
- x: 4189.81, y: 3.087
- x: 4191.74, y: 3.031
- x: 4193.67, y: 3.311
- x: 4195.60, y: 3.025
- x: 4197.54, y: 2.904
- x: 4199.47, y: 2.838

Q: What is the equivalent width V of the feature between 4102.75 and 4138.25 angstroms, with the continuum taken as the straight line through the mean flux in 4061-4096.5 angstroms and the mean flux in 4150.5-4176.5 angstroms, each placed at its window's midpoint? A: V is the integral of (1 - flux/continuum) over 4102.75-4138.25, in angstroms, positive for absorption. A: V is 2.0 angstroms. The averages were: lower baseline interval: 3.05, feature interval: 2.89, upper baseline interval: 3.09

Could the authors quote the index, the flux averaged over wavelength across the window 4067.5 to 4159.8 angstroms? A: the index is 2.99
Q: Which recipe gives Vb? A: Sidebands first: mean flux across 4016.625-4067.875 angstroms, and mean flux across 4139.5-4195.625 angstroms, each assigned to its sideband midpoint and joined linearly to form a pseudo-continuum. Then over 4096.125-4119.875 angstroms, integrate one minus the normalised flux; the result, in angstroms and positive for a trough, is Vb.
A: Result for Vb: 2.1 angstroms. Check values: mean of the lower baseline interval 3.19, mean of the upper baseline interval 3.06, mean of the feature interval 2.84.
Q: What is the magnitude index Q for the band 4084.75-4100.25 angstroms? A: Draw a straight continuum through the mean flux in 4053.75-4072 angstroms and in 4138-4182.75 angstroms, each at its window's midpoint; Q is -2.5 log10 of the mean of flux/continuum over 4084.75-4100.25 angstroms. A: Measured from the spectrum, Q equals 0.12 mag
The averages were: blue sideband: 3.22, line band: 2.83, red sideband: 3.04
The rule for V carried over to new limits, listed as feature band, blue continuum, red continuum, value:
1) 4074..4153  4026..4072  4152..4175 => 4.7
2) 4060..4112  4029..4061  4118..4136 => 2.2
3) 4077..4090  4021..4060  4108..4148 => 0.4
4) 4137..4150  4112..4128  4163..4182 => 0.2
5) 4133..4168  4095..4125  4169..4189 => -1.2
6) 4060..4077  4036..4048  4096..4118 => -0.8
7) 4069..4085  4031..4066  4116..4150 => 0.5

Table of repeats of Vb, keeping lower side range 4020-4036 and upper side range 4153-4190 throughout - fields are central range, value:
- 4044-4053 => -0.4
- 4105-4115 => 1.4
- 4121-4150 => 0.5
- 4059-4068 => -0.4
